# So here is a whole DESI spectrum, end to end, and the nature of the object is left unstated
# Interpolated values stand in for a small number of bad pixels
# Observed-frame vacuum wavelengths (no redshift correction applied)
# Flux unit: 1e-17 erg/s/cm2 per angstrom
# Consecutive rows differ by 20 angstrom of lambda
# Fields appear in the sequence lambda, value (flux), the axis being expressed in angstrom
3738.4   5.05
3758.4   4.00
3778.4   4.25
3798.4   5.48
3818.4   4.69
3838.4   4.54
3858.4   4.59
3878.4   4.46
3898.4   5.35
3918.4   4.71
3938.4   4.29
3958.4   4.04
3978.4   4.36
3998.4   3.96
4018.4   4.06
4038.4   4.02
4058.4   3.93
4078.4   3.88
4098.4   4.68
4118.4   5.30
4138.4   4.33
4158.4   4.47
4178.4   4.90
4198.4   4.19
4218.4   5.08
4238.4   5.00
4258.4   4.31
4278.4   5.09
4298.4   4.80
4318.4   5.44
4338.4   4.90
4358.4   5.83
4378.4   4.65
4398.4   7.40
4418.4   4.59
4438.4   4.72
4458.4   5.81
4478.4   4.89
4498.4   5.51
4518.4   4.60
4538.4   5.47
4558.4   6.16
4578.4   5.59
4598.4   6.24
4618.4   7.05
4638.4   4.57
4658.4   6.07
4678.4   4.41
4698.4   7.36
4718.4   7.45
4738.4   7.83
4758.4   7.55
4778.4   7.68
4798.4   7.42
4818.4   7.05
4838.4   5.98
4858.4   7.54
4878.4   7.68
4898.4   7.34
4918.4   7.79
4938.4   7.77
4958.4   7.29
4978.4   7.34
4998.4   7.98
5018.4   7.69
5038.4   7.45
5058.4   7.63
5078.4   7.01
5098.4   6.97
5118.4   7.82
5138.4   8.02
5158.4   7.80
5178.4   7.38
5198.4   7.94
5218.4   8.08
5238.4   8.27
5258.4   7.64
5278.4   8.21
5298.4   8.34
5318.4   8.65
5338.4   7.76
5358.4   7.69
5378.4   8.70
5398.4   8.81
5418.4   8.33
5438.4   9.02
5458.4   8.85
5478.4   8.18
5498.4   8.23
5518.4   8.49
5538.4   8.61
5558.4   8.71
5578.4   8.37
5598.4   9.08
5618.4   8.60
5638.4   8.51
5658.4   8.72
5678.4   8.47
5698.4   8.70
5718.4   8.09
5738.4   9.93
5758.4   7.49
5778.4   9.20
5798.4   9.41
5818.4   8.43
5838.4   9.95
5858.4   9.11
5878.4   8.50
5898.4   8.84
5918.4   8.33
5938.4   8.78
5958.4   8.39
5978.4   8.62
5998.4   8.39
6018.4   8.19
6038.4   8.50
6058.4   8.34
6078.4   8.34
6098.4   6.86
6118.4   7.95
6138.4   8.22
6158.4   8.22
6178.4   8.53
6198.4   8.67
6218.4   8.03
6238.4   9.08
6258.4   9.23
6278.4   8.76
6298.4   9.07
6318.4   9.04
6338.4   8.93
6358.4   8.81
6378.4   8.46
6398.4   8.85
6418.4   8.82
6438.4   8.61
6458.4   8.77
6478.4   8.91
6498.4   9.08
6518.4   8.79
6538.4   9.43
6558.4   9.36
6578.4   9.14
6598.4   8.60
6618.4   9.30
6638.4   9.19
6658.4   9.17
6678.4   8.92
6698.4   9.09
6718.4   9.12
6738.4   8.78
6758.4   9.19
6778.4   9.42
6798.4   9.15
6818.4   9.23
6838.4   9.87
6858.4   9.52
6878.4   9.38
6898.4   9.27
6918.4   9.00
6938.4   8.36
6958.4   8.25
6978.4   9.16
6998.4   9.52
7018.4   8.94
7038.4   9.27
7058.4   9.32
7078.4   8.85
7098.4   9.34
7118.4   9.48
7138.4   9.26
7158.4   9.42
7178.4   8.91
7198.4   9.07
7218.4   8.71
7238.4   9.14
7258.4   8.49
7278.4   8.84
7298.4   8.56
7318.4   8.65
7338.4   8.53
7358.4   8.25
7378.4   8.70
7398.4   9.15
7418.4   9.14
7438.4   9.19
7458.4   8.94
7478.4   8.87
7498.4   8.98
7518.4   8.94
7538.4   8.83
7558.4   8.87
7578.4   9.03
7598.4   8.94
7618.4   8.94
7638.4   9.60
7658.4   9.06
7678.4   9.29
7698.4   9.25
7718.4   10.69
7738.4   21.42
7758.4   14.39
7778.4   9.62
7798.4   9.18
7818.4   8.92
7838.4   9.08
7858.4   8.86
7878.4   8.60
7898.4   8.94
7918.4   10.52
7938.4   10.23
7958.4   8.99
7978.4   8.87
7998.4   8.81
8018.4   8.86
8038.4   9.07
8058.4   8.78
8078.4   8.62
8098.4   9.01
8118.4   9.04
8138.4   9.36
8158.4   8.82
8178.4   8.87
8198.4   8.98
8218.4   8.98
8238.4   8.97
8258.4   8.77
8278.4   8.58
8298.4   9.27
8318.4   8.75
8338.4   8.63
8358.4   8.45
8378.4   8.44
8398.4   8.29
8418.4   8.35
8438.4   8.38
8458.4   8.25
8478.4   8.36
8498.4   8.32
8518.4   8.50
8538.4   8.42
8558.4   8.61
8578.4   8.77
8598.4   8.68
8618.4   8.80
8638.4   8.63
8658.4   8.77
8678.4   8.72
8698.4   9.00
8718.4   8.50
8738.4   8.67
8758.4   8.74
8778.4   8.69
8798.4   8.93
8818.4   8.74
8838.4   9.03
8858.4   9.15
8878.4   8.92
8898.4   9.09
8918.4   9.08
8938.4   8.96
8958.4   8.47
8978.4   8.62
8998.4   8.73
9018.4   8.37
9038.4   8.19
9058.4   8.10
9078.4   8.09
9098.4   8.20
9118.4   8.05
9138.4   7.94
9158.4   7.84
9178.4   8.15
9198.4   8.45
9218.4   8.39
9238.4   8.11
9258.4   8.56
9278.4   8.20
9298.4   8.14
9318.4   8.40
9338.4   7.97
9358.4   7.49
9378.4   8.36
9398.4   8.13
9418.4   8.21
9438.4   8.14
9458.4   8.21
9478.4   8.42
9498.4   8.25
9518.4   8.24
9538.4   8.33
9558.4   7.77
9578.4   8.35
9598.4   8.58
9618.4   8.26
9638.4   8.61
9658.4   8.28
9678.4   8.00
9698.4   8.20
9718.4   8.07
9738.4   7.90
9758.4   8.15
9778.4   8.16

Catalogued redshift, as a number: 0.18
